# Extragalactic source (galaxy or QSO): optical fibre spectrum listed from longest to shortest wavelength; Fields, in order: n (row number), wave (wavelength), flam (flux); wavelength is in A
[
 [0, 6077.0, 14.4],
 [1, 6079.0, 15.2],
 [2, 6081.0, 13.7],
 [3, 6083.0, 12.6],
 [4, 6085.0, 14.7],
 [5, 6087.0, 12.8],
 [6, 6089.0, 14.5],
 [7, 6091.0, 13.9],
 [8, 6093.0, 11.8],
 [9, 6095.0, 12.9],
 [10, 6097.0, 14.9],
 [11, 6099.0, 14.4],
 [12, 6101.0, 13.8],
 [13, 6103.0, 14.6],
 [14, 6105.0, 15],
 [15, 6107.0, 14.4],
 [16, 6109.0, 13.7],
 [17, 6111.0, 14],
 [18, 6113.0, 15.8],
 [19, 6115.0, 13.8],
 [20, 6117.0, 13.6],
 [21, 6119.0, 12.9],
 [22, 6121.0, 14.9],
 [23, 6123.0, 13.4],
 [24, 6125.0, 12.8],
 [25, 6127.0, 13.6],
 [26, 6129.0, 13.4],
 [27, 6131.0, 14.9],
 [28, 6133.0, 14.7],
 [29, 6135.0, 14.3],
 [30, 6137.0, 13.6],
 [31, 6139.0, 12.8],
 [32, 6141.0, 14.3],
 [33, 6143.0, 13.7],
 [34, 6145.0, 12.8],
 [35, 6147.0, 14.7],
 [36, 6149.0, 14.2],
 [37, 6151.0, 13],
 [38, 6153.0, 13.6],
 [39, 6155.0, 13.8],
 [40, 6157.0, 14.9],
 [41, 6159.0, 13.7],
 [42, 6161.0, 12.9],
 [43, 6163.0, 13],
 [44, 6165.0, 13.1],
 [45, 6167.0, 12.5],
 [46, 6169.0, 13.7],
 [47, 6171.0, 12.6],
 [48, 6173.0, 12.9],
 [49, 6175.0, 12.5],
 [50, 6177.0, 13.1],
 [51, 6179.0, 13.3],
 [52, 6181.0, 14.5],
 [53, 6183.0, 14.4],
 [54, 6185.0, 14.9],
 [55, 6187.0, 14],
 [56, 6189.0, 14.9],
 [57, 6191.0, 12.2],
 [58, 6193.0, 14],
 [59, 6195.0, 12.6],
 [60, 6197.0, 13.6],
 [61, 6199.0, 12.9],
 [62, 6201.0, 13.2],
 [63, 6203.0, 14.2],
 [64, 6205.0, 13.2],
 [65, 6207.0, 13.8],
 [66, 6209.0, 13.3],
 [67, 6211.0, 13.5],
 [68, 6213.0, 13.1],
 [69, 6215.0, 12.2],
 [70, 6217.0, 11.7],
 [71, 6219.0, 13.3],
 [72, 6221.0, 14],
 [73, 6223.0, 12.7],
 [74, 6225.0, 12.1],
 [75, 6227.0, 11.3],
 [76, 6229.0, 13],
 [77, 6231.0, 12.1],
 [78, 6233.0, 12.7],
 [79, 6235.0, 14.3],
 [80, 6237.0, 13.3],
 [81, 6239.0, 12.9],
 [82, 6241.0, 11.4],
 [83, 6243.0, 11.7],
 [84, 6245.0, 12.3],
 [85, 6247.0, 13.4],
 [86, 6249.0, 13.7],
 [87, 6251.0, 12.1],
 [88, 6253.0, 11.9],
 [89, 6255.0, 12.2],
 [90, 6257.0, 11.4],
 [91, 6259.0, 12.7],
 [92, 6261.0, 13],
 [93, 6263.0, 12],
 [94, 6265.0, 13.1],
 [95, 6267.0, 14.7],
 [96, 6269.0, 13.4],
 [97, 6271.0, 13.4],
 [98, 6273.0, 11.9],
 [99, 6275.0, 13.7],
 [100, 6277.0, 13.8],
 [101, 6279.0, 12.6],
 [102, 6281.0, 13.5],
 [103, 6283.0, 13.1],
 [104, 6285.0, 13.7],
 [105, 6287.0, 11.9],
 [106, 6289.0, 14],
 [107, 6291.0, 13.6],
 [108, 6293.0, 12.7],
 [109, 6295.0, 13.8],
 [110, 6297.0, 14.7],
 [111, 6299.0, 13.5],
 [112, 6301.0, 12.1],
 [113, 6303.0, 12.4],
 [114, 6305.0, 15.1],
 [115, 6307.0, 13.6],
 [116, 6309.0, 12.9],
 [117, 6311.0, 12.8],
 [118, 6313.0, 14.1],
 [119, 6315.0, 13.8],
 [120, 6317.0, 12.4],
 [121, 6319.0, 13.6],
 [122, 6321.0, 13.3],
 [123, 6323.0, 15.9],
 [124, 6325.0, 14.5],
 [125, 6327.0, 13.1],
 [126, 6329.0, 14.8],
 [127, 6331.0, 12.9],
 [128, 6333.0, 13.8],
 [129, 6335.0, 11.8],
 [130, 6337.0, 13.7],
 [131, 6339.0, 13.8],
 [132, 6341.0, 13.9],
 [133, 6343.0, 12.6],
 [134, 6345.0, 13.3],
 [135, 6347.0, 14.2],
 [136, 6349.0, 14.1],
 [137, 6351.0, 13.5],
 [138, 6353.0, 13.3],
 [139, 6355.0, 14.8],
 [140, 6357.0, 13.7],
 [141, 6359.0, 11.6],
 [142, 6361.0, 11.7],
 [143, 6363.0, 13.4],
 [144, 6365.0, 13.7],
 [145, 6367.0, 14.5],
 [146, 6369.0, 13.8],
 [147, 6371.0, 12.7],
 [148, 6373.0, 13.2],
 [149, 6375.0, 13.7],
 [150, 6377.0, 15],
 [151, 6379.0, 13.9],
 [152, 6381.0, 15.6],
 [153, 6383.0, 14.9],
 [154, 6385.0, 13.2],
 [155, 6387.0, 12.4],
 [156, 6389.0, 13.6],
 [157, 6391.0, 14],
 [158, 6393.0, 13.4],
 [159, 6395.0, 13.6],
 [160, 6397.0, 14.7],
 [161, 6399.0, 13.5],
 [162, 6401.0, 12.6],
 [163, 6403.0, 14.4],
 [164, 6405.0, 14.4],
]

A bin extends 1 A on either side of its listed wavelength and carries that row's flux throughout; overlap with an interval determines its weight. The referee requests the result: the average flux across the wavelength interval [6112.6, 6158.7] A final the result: 13.9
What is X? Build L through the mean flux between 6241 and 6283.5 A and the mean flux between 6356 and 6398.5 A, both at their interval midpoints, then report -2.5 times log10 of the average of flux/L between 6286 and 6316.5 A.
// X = -0.025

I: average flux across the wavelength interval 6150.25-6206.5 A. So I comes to 13.5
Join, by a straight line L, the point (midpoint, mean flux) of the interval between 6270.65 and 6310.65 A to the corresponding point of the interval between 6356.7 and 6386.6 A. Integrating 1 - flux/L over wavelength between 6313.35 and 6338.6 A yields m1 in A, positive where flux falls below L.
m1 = -0.4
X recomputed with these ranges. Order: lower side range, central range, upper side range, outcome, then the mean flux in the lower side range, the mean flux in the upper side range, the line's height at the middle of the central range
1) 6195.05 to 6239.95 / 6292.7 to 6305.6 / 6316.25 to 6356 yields 0.00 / 13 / 13.7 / 13.5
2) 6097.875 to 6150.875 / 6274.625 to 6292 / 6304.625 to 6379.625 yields 0.03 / 14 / 13.6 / 13.7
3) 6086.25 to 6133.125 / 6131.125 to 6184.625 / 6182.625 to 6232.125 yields 0.00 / 13.9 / 13.2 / 13.6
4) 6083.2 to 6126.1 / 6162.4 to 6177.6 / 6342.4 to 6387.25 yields 0.07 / 13.9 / 13.6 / 13.8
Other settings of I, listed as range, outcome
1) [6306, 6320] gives 13.3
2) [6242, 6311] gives 13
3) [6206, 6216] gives 13.2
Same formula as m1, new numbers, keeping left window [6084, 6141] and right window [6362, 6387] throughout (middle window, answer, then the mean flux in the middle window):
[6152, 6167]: 0.5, 13.5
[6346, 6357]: 0.0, 14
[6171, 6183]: 0.5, 13.3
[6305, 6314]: 0.2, 13.5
